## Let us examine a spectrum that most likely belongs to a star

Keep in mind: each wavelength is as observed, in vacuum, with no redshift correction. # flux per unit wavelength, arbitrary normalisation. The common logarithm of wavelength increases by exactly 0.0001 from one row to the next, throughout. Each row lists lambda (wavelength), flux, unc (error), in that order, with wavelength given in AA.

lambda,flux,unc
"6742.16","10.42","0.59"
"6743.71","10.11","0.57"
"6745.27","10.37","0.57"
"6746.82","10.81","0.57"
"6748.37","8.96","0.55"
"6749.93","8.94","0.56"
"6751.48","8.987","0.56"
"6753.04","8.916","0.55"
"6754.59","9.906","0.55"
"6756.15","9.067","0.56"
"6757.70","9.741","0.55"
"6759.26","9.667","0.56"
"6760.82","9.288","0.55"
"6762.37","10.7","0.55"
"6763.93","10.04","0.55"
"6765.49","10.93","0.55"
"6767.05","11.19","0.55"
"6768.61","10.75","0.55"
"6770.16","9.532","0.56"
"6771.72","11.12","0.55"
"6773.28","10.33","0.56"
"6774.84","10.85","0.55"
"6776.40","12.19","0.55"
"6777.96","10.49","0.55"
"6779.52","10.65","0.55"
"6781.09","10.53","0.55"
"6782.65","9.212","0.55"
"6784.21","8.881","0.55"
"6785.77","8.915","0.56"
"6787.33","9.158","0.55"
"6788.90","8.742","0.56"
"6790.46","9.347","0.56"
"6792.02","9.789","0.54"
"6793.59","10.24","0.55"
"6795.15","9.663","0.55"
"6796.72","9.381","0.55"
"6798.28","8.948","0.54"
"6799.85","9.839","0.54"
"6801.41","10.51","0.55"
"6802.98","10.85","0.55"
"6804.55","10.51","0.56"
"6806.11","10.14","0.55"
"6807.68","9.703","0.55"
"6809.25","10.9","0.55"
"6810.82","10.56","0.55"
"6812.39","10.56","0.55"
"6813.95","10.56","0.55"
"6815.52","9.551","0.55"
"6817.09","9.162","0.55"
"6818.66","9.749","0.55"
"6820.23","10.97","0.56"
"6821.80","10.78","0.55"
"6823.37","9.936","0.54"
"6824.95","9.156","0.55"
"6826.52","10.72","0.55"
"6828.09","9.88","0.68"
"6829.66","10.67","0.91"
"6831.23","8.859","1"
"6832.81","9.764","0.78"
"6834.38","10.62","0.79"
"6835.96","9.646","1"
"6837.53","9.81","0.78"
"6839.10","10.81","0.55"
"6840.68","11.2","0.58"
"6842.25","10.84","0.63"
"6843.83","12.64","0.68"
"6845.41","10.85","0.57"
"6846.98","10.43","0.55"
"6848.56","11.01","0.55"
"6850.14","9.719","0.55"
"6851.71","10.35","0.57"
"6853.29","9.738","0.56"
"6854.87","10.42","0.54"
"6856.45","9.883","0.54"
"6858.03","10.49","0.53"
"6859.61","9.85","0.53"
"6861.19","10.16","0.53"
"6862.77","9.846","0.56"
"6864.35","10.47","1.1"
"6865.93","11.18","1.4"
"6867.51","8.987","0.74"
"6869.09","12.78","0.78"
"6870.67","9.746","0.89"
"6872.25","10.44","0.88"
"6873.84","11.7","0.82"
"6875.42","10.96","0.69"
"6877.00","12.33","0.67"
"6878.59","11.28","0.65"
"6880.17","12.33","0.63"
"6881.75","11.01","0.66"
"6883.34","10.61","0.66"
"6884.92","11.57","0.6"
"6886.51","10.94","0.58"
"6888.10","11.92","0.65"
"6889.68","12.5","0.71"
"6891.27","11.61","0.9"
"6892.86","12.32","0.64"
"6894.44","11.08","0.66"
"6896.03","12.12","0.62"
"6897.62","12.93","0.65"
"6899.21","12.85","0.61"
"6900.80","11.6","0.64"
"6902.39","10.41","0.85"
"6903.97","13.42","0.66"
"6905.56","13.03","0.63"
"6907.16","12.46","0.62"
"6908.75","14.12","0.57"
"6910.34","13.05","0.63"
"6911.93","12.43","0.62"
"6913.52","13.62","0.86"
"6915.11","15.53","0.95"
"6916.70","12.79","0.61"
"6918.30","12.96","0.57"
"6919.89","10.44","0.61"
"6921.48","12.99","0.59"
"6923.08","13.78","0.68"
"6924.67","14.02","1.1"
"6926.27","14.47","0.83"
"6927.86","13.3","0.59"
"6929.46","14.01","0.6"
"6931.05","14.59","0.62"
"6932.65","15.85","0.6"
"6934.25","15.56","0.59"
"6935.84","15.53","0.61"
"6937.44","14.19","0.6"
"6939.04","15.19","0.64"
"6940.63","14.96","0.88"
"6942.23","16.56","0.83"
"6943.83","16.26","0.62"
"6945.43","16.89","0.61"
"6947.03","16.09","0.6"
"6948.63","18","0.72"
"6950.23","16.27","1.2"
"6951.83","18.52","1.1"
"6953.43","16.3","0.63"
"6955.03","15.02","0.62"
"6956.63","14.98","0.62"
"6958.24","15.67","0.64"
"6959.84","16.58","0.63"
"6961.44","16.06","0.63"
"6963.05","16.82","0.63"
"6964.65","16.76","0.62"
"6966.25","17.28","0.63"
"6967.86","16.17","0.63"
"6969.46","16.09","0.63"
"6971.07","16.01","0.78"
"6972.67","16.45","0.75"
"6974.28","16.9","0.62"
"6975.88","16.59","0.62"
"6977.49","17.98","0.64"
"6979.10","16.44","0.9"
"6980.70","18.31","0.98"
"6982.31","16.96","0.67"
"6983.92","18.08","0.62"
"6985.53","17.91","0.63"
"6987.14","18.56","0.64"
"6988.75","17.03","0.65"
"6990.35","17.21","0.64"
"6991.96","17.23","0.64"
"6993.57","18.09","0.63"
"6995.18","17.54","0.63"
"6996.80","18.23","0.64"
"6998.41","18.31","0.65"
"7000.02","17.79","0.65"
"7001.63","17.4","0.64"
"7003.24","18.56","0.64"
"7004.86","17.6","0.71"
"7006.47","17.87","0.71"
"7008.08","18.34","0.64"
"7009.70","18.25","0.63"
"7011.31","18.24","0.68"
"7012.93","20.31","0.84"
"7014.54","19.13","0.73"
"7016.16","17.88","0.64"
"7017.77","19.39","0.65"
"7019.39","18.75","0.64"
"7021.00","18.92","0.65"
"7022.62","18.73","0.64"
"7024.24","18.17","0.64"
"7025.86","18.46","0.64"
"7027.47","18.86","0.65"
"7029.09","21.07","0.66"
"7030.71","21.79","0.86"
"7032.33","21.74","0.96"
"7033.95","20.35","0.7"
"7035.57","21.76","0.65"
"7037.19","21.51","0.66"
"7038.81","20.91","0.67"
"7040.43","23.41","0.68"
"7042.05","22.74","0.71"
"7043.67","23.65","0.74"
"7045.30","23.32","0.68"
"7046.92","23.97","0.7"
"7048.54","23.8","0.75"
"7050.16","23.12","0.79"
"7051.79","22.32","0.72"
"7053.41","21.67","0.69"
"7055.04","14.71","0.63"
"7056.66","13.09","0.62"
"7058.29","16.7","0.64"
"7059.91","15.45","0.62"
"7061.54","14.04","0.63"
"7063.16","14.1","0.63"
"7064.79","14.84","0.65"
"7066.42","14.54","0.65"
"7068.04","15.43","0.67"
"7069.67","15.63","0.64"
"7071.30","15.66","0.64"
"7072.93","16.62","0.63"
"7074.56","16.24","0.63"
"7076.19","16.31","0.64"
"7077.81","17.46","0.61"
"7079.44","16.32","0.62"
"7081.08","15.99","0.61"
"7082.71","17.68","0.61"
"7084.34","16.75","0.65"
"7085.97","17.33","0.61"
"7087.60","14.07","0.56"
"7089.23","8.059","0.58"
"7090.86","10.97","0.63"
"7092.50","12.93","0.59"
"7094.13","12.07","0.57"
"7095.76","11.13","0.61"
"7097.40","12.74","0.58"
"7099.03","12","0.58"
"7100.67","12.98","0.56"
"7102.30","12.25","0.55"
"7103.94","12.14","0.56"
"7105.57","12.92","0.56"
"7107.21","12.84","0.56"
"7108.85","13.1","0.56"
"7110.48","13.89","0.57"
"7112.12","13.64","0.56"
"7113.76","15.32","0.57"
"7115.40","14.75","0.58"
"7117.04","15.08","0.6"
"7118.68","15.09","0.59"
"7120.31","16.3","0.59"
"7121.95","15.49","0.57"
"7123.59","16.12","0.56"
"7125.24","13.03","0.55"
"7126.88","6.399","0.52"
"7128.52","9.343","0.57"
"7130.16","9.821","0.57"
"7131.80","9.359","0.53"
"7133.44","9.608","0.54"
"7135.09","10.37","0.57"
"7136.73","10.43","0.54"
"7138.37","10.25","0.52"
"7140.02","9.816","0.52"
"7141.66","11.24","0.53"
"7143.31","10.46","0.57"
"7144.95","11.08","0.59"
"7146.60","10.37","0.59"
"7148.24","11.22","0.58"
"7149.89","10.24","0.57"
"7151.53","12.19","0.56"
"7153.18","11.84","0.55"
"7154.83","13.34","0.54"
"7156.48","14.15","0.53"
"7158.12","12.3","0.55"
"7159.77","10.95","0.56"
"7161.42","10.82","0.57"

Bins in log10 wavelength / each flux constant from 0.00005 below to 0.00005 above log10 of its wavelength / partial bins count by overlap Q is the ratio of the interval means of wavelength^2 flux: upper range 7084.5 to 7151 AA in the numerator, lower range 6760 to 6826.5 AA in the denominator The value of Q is 1.32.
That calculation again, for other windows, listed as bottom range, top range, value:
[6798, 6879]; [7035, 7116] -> 1.67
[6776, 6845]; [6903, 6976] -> 1.55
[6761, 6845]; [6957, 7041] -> 1.90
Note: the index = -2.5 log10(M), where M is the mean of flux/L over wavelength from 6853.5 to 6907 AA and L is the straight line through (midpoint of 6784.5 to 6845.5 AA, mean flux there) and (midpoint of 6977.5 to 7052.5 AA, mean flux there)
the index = 0.17 mag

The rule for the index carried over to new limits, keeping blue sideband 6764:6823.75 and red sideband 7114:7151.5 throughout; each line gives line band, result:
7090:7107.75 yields -0.06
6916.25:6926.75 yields -0.21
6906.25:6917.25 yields -0.25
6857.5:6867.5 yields 0.02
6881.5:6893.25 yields -0.10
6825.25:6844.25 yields -0.01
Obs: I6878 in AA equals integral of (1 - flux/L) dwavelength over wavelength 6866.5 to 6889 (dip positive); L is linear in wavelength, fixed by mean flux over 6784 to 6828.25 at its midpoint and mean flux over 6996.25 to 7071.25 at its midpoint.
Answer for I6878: 2.8 AA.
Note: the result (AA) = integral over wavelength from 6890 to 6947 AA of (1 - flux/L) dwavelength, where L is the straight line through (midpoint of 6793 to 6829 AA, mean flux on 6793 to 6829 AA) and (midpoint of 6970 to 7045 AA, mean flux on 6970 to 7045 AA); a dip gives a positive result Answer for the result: 4.8 AA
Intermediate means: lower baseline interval 10.1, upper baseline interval 18.8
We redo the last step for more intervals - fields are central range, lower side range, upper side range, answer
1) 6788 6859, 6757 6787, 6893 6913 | 6.04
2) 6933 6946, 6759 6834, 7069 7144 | -4.62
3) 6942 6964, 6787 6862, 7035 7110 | -4.97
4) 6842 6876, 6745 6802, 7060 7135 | 1.08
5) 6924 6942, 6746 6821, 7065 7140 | -4.89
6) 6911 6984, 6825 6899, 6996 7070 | -2.84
